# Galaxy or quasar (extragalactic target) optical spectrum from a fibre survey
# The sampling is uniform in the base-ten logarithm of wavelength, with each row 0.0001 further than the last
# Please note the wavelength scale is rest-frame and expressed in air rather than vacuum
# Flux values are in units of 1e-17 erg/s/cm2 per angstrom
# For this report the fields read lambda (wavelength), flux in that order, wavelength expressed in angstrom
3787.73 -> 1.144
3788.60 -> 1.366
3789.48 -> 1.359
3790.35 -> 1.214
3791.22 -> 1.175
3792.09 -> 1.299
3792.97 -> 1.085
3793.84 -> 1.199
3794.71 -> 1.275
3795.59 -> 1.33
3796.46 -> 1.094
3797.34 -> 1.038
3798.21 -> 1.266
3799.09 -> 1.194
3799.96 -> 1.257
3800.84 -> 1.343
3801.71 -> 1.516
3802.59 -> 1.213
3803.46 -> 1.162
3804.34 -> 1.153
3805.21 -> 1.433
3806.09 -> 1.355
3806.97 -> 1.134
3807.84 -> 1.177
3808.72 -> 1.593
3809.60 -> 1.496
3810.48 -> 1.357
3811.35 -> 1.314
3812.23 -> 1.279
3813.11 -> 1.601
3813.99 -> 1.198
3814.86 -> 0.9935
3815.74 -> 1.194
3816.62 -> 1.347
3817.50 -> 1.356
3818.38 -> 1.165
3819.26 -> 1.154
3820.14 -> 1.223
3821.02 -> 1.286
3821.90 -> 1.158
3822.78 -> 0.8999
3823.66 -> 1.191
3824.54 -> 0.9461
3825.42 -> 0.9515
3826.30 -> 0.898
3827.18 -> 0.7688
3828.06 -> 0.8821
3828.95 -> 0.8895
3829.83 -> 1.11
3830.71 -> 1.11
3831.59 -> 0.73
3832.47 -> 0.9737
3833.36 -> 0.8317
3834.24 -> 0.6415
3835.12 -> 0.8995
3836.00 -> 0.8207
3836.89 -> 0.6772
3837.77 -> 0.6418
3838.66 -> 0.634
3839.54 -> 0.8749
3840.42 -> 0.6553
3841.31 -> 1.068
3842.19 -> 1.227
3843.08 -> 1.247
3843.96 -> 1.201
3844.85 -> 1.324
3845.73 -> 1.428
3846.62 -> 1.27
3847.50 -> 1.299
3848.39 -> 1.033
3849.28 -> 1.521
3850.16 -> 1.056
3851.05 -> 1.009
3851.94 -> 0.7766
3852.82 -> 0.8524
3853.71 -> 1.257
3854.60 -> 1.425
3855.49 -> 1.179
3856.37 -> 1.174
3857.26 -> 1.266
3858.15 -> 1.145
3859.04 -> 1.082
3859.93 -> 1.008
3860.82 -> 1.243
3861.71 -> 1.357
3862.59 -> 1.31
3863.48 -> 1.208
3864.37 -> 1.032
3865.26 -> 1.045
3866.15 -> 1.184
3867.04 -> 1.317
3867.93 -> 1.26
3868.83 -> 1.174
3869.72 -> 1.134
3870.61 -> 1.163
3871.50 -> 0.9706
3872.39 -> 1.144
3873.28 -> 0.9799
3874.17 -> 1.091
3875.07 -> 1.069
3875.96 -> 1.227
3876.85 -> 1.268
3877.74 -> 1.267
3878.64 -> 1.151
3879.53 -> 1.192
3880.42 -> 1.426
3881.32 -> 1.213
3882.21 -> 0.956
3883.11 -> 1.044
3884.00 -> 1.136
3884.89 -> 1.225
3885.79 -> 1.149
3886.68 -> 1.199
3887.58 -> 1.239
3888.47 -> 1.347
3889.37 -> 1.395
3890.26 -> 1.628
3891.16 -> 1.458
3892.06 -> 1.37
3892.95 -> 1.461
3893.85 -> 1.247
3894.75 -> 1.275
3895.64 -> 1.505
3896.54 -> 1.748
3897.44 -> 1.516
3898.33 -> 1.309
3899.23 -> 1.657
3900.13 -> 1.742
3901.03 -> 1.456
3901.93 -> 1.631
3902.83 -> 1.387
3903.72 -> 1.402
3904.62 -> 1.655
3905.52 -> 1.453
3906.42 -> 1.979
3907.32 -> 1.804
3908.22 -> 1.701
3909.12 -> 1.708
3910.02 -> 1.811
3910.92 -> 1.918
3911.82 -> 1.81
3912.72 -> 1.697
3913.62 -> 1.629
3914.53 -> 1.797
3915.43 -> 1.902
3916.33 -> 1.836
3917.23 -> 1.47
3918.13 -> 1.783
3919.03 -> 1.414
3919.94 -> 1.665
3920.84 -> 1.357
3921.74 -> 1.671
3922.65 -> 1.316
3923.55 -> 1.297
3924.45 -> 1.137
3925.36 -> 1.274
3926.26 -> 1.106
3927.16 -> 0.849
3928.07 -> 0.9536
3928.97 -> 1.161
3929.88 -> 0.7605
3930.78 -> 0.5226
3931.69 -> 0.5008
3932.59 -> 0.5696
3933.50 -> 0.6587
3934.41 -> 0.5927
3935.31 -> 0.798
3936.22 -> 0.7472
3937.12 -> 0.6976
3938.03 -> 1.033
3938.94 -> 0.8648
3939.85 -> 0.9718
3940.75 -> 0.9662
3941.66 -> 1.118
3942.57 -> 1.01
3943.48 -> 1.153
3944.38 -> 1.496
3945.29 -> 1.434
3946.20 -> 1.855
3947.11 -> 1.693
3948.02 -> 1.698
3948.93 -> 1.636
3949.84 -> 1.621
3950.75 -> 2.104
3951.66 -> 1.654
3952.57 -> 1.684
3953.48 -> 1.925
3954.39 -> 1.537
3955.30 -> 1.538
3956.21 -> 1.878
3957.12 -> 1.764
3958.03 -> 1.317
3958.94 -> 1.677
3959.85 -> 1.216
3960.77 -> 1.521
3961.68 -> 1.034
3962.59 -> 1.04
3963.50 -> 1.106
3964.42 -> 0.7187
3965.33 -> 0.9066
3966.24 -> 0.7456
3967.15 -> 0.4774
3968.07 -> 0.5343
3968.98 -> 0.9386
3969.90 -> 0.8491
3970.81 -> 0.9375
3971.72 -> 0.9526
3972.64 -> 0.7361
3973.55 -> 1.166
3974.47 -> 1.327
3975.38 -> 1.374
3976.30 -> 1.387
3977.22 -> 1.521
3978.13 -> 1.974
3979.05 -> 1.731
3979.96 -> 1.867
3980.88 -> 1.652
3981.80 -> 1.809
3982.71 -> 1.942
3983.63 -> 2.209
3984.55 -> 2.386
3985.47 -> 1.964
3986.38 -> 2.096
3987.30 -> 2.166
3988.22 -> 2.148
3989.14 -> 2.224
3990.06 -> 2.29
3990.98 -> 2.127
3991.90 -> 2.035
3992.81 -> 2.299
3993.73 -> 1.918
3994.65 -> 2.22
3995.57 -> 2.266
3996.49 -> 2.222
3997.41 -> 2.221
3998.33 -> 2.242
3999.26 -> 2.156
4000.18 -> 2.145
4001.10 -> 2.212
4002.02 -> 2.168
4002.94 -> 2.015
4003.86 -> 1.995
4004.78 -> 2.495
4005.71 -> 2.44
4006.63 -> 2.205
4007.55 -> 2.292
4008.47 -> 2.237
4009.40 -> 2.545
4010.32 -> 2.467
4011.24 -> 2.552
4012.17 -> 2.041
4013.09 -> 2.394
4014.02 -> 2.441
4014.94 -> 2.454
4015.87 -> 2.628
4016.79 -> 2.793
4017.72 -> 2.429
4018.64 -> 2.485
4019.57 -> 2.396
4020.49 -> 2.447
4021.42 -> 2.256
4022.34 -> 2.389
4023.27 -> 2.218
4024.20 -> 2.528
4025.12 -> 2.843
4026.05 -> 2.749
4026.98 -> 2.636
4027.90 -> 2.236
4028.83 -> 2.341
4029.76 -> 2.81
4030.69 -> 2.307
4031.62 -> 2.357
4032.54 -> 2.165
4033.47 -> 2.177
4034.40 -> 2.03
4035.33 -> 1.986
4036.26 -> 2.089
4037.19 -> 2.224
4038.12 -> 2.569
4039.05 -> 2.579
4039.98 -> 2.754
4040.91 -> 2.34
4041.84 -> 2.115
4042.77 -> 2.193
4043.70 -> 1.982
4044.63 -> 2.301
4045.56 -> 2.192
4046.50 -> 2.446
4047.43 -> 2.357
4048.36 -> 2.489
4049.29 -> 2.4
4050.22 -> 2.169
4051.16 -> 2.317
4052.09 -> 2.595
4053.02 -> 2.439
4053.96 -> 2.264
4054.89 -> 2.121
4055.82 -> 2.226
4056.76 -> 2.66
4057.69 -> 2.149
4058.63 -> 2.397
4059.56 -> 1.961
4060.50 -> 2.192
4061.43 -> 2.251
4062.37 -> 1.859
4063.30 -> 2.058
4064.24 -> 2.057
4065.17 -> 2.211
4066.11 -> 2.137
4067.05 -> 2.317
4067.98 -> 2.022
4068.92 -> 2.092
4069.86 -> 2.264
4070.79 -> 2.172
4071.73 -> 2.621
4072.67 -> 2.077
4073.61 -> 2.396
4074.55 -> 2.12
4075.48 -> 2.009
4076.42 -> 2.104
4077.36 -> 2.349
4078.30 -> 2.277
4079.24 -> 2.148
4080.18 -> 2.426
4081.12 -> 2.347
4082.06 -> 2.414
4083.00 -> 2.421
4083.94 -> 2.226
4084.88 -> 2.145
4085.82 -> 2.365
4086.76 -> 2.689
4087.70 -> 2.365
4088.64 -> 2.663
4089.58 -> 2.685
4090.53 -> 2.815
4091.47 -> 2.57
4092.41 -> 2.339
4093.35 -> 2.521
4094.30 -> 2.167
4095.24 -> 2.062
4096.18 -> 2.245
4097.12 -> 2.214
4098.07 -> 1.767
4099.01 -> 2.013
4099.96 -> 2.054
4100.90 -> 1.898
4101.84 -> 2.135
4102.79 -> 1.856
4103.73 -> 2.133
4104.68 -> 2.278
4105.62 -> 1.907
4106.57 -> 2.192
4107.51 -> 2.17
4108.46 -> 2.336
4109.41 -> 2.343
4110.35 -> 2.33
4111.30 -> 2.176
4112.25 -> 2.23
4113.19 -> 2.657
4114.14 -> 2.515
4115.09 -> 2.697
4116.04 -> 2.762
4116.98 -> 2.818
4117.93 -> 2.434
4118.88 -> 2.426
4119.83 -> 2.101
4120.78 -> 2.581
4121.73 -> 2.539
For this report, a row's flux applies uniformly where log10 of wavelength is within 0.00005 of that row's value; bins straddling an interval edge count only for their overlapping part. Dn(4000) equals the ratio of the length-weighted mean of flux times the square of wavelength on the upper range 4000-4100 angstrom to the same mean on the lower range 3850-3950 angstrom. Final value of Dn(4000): 1.95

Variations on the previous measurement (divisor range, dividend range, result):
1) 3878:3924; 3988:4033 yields 1.66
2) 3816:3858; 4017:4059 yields 2.49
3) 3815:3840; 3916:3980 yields 1.35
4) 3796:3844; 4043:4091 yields 2.35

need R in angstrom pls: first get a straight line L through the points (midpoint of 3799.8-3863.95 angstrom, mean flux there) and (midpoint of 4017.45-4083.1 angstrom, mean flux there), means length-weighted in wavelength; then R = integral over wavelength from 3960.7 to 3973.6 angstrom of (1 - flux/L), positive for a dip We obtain 6.75 angstrom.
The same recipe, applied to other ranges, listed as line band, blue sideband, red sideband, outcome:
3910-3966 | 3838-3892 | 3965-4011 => 8.7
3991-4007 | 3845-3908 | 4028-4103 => -2.2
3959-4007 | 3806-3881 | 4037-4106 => 3.7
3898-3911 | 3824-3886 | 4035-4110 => -2.7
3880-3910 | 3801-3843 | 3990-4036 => 2.4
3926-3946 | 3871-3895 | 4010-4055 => 8.8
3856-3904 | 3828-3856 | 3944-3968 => -4.8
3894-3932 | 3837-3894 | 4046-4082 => -1.3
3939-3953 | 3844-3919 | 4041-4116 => 1.7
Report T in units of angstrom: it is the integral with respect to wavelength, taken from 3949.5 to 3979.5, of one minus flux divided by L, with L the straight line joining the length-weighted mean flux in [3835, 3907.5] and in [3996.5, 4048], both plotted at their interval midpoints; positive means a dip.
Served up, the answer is 9.60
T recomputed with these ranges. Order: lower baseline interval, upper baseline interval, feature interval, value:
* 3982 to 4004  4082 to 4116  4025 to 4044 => -1.22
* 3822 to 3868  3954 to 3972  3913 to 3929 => -4.74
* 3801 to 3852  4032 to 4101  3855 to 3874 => 1.97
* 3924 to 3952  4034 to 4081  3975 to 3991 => -4.00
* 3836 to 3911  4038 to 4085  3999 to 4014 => -2.32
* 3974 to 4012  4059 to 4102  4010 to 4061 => -4.76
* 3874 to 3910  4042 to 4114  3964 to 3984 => 5.91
